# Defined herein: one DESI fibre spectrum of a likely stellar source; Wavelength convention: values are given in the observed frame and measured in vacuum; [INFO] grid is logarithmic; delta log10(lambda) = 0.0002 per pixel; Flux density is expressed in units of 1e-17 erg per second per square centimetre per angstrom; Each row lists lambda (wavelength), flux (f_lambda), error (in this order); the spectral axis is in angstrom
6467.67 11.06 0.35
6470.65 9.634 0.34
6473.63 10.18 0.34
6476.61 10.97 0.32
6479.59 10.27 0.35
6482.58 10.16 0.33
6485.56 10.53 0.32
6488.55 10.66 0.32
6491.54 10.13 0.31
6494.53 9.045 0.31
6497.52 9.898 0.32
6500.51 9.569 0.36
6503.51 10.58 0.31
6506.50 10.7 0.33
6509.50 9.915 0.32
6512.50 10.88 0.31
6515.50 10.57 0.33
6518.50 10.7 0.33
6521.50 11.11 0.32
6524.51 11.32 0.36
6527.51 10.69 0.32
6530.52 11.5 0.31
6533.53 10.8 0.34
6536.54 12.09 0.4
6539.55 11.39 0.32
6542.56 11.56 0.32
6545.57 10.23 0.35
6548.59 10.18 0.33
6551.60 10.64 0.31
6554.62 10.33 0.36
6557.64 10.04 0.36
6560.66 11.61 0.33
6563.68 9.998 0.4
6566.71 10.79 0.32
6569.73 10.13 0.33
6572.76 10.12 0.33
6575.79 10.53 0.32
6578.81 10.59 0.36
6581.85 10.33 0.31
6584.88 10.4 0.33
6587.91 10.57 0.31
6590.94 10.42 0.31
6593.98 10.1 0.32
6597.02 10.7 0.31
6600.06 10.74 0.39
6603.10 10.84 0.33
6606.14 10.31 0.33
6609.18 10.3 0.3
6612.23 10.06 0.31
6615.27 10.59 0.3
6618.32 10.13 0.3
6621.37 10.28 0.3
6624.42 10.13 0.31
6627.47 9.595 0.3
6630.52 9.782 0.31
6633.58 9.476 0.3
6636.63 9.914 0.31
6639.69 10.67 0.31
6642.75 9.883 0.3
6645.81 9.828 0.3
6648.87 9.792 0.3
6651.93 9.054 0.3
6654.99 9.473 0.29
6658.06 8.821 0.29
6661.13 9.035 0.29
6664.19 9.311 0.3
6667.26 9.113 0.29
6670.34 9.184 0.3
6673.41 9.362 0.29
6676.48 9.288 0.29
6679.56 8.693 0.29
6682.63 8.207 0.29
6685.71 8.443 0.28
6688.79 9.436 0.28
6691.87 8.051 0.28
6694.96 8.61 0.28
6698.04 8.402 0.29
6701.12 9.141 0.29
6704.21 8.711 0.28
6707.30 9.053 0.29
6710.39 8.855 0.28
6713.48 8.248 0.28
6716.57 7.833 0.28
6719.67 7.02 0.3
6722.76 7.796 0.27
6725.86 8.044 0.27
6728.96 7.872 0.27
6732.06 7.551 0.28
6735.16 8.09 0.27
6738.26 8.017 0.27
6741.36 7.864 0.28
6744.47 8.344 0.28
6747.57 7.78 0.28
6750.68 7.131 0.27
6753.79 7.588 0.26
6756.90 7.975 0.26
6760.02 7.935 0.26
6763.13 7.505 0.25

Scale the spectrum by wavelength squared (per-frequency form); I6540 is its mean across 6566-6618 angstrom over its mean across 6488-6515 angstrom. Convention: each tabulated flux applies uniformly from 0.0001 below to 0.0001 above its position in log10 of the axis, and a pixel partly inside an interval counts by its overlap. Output 1.1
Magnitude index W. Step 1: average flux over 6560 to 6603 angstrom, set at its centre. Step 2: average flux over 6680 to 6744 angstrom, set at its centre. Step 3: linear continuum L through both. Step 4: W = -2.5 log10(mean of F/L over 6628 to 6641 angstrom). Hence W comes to -0.04 mag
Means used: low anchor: 10.5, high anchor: 8.27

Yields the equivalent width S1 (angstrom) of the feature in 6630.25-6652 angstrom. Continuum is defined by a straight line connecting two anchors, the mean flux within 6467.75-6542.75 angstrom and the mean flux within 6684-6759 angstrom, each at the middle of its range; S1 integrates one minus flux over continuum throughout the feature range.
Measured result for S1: -1.9 angstrom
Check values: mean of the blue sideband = 10.6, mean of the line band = 9.85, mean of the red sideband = 8.16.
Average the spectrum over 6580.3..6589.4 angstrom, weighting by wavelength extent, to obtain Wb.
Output 10.4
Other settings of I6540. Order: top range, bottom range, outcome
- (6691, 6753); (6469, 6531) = 0.83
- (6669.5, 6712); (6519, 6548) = 0.83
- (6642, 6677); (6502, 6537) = 0.90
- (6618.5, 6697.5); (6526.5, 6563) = 0.89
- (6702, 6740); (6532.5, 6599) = 0.80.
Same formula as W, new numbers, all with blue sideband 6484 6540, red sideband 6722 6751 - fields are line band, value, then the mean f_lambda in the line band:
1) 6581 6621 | -0.10 mag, 10.4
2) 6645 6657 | -0.07 mag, 9.49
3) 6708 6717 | -0.04 mag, 8.44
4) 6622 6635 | -0.07 mag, 9.78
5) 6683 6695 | -0.02 mag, 8.59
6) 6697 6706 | -0.06 mag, 8.78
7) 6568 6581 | -0.05 mag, 10.3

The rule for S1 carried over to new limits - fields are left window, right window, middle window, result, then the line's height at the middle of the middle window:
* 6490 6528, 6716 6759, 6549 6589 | -3.1 angstrom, 9.7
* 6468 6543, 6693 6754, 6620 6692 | -4.1 angstrom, 8.88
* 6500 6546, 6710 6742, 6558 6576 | -0.4 angstrom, 10.2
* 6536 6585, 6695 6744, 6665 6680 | -0.4 angstrom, 8.9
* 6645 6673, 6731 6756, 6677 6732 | 0.8 angstrom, 8.49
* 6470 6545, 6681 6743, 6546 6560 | -0.4 angstrom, 10.1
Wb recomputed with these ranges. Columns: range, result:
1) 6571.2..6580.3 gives 10.4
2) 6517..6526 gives 11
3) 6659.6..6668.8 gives 9.16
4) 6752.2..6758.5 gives 7.77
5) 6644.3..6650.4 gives 9.81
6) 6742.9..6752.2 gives 7.75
